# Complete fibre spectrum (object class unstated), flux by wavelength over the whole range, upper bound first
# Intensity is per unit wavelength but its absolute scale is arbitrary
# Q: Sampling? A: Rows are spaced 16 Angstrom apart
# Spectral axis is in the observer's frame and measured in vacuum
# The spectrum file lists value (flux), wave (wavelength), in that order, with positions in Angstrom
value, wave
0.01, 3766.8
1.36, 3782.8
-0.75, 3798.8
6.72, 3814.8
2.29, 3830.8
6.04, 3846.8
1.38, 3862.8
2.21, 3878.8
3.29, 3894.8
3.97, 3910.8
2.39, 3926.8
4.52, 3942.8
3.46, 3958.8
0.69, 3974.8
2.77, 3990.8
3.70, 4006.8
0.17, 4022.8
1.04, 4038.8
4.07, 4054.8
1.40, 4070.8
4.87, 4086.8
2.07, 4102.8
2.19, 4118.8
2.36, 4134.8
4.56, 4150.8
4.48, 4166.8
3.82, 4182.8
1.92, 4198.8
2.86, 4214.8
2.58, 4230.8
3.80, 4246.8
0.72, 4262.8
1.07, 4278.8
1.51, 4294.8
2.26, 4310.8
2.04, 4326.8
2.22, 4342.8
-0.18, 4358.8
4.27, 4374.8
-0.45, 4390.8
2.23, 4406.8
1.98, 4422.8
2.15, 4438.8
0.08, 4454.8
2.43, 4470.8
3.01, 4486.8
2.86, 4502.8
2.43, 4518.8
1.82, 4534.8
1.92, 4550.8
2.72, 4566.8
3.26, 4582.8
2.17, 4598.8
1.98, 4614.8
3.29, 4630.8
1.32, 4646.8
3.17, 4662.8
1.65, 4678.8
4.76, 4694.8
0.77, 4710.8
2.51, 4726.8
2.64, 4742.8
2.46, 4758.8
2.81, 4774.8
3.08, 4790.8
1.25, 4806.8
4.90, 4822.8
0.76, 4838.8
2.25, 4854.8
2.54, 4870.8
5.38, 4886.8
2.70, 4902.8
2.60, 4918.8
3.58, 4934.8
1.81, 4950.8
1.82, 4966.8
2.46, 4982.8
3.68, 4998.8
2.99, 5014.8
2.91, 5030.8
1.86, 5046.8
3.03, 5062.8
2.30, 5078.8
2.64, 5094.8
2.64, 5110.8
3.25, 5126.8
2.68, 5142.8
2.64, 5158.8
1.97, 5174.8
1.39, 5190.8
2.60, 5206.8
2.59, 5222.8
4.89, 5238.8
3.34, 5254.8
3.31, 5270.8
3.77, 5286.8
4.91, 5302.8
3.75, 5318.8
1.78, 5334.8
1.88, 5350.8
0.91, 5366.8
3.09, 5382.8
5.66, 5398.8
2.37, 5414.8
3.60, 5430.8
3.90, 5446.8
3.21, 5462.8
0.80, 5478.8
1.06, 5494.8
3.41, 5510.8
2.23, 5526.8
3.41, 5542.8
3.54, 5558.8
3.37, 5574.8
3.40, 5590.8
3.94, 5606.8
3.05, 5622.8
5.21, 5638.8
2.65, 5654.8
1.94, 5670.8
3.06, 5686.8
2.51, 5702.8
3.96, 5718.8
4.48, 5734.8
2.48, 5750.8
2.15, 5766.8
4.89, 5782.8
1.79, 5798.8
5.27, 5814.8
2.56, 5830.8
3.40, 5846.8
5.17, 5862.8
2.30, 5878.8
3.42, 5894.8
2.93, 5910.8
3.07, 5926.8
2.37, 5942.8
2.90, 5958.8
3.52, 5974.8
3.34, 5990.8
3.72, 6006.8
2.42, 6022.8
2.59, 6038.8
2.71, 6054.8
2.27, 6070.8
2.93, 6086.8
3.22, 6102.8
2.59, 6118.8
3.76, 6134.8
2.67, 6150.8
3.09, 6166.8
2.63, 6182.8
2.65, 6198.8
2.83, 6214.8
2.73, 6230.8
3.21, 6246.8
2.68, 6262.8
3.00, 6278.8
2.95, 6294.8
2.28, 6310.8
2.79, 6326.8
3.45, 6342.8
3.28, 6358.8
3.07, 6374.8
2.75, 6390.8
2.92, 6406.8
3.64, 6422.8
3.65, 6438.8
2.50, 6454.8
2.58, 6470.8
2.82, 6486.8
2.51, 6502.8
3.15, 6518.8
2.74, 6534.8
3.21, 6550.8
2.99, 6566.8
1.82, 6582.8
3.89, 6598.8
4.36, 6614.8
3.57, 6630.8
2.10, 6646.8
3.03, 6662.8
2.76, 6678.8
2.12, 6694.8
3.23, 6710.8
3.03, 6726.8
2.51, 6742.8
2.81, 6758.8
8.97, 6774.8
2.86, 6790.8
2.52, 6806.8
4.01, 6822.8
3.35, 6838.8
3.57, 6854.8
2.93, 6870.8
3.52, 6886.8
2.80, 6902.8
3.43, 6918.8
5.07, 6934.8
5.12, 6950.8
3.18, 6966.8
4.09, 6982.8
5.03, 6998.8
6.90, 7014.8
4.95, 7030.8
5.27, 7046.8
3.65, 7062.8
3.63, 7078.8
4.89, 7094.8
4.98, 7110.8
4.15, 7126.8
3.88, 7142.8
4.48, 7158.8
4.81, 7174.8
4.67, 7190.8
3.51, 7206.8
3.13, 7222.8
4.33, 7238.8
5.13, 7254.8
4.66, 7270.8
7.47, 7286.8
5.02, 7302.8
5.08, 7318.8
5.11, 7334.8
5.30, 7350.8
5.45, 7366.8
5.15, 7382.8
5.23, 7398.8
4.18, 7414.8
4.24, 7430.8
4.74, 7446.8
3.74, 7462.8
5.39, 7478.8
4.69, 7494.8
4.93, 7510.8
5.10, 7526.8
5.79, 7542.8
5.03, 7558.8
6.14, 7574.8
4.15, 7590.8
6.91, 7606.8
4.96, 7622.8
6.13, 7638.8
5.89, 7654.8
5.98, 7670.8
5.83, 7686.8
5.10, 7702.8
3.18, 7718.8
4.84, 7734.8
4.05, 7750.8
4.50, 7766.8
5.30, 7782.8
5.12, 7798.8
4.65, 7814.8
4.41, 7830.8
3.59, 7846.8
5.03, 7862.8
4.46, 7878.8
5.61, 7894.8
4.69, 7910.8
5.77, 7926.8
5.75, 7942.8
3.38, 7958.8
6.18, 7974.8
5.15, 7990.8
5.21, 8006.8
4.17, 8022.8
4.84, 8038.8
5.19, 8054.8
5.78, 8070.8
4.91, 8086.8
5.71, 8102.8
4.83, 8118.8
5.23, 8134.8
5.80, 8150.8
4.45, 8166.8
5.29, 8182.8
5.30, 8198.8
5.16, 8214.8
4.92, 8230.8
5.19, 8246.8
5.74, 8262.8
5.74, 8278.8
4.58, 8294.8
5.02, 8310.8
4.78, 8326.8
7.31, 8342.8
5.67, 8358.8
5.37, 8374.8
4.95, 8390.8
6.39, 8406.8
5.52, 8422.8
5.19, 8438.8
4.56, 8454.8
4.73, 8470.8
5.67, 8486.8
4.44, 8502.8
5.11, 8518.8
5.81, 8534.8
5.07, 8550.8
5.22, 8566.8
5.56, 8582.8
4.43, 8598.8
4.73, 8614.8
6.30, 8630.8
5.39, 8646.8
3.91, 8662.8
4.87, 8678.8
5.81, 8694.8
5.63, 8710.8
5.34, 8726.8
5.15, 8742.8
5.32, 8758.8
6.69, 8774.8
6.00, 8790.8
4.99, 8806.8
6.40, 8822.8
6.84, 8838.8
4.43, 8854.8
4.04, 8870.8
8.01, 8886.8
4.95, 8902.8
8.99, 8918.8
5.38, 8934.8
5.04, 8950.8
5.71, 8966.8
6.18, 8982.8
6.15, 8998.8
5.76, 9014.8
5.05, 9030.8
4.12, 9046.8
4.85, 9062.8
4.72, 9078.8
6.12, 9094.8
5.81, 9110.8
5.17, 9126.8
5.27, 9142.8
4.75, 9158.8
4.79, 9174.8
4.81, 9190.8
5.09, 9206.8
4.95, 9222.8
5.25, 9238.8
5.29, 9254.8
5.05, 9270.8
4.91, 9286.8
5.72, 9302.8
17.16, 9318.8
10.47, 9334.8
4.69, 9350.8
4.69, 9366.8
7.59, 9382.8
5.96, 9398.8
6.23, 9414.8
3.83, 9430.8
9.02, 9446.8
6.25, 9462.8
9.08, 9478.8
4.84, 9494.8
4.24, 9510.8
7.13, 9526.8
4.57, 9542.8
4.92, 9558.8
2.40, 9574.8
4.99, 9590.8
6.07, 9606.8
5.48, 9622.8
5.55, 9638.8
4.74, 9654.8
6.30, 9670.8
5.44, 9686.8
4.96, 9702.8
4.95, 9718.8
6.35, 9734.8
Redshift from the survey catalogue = 0.817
